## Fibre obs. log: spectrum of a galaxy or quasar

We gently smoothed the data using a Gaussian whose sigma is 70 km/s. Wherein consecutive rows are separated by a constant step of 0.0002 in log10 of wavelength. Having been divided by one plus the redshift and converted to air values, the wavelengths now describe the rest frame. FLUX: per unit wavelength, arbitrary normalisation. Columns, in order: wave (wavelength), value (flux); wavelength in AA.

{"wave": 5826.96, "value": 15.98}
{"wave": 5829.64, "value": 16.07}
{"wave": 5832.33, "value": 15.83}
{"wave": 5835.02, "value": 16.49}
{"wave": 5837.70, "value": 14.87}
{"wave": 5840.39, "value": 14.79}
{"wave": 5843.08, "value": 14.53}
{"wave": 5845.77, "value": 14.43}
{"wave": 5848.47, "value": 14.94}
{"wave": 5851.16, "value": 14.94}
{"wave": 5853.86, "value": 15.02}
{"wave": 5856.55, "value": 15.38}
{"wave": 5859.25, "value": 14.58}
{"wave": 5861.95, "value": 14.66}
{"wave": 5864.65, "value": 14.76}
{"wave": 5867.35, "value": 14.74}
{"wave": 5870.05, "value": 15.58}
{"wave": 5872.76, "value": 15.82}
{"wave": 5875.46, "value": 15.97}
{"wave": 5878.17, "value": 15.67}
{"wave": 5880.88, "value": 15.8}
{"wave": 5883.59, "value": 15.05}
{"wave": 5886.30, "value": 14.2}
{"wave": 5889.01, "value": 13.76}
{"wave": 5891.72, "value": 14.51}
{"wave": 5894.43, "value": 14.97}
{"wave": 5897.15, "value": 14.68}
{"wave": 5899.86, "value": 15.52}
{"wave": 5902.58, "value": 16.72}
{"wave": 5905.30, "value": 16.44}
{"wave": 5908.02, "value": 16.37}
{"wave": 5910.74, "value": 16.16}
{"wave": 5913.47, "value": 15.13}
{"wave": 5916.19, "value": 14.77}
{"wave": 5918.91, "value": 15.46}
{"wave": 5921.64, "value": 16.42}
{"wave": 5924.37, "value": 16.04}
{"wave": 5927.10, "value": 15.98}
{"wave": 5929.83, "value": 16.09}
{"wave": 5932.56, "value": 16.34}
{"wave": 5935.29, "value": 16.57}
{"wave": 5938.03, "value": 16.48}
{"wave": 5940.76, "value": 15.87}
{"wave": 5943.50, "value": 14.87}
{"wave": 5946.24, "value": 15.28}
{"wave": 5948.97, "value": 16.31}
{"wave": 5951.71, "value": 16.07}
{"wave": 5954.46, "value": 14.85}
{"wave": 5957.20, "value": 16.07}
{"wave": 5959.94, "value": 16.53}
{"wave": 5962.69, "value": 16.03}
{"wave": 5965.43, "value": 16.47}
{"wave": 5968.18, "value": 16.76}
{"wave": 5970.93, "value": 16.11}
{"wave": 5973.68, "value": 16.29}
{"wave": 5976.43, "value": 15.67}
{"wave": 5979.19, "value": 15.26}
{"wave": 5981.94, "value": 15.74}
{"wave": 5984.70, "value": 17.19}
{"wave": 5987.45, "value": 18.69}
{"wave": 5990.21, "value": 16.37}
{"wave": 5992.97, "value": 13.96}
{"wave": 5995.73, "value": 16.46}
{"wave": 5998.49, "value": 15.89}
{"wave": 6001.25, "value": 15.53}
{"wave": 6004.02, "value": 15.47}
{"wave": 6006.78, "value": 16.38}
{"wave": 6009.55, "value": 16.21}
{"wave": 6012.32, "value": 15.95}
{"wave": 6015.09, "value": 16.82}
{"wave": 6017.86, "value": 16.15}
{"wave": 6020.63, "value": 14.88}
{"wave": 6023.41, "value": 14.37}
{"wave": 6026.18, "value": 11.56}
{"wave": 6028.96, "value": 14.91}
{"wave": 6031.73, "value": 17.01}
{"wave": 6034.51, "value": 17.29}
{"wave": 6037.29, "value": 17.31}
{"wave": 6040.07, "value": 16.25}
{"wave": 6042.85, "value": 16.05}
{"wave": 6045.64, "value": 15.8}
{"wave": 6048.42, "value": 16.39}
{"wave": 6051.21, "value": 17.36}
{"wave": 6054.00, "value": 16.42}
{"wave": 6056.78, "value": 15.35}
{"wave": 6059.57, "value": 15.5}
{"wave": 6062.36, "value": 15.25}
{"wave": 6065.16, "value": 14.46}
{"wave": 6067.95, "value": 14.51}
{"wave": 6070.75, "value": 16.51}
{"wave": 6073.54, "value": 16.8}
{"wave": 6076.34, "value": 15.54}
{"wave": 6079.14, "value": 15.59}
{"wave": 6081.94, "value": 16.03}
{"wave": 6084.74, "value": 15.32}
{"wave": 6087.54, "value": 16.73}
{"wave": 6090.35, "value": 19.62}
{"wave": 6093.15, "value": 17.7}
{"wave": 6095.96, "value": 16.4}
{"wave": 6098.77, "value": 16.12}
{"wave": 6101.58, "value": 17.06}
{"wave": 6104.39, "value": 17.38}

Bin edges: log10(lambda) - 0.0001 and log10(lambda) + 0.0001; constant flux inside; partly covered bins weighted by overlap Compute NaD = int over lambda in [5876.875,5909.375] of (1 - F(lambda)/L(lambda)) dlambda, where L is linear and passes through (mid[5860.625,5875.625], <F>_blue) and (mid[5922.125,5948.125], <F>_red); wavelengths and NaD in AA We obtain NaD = 0.4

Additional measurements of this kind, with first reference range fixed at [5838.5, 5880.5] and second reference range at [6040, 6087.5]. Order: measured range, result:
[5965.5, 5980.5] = -0.5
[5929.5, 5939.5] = -0.7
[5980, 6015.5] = -1.3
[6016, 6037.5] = 0.5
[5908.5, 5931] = -0.7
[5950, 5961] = -0.3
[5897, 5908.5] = -0.6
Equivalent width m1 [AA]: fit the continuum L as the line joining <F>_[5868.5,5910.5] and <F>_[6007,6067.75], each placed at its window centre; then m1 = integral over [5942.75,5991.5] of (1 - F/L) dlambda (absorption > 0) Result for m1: -1.74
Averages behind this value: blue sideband 15.4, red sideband 15.8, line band 16.2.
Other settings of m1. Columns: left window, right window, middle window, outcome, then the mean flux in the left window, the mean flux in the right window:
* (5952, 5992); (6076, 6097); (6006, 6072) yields 2.9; 16.3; 16.7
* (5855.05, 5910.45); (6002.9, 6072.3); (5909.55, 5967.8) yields -1.7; 15.3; 15.8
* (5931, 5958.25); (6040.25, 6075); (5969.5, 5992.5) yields -0.6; 15.9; 15.9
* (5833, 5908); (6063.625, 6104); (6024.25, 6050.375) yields 0.4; 15.2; 16.3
